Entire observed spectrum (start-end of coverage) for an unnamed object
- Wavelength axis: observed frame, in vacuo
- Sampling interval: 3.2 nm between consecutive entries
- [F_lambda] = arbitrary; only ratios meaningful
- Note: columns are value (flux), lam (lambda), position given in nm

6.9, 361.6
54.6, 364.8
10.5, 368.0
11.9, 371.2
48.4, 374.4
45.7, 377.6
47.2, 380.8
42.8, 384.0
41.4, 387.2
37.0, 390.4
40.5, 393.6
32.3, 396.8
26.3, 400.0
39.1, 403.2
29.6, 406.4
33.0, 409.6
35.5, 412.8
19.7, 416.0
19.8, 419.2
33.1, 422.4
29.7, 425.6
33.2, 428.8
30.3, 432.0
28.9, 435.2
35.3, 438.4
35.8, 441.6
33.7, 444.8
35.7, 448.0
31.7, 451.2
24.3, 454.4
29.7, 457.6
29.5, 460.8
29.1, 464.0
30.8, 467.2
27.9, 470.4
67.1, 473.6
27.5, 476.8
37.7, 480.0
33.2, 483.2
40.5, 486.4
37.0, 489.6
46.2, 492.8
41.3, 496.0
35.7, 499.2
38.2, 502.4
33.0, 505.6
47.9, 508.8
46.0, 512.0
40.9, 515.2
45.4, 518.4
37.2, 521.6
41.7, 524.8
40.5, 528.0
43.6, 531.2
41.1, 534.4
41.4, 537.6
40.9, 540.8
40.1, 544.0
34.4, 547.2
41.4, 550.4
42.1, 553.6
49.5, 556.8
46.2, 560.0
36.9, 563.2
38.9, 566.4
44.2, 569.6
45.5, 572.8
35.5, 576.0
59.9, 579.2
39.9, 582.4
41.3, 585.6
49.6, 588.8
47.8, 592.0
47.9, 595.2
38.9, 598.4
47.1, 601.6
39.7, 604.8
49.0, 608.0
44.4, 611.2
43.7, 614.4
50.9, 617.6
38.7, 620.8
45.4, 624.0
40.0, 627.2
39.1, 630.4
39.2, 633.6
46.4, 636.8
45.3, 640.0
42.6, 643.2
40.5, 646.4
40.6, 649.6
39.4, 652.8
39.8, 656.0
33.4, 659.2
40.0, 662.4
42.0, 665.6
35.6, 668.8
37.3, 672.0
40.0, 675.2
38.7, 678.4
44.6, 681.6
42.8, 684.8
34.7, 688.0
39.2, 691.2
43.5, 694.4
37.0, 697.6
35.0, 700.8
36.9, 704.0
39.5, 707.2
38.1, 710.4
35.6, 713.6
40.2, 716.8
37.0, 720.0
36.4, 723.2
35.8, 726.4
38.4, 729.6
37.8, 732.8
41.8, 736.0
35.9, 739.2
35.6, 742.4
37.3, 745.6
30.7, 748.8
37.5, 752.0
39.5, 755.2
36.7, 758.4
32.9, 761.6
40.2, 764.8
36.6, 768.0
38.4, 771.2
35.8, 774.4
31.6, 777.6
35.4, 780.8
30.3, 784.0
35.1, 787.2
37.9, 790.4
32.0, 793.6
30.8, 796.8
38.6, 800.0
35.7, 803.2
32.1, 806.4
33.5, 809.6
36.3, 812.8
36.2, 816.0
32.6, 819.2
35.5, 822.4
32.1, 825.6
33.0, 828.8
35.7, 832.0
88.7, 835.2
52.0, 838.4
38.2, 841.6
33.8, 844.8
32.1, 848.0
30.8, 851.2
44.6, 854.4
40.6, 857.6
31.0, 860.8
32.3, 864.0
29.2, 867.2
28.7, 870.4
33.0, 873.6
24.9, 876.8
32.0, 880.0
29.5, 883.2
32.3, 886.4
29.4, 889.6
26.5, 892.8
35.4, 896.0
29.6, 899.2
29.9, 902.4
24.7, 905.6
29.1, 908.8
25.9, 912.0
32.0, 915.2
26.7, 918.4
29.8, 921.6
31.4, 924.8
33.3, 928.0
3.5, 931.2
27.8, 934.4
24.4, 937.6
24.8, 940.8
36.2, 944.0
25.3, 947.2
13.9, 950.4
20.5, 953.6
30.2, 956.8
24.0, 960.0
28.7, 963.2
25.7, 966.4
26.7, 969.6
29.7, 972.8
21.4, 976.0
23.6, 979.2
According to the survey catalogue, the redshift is 0.27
